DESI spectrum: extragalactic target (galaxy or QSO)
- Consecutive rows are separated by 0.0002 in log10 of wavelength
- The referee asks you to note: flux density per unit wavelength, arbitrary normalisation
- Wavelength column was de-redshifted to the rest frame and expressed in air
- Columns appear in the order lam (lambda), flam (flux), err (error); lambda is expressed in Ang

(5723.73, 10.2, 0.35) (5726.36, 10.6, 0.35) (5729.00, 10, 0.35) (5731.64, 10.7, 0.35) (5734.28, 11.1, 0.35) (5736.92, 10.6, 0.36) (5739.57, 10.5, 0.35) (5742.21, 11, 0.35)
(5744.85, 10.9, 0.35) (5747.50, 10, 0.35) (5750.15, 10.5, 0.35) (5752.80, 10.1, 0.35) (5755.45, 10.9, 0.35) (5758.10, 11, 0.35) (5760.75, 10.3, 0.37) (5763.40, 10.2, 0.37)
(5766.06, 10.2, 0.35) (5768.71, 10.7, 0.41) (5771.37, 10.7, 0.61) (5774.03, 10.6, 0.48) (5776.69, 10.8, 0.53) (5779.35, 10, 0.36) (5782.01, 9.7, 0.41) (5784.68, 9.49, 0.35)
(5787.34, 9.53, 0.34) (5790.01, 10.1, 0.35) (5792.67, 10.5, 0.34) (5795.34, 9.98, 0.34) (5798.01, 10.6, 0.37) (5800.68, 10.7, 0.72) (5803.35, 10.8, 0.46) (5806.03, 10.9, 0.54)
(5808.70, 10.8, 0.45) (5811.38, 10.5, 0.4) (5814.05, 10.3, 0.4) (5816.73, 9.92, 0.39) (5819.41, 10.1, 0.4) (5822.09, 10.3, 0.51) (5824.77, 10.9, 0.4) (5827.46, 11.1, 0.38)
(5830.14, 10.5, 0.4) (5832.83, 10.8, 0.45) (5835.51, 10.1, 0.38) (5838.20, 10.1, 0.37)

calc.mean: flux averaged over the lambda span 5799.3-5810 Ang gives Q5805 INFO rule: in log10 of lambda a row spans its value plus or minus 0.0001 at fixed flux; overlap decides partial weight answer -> 10.8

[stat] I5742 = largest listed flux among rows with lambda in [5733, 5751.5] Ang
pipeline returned 11.1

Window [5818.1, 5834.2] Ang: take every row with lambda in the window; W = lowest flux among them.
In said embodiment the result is 10.1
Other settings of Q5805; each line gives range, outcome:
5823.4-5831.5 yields 10.8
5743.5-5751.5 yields 10.5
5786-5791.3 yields 9.81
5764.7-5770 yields 10.4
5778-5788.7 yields 9.68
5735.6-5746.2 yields 10.7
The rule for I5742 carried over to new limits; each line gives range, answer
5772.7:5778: 10.8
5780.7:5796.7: 10.5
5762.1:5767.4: 10.2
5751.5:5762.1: 11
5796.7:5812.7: 10.9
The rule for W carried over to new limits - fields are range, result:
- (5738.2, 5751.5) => 10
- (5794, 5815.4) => 9.98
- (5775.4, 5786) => 9.49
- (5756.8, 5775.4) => 10.2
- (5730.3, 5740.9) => 10.5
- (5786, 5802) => 9.53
